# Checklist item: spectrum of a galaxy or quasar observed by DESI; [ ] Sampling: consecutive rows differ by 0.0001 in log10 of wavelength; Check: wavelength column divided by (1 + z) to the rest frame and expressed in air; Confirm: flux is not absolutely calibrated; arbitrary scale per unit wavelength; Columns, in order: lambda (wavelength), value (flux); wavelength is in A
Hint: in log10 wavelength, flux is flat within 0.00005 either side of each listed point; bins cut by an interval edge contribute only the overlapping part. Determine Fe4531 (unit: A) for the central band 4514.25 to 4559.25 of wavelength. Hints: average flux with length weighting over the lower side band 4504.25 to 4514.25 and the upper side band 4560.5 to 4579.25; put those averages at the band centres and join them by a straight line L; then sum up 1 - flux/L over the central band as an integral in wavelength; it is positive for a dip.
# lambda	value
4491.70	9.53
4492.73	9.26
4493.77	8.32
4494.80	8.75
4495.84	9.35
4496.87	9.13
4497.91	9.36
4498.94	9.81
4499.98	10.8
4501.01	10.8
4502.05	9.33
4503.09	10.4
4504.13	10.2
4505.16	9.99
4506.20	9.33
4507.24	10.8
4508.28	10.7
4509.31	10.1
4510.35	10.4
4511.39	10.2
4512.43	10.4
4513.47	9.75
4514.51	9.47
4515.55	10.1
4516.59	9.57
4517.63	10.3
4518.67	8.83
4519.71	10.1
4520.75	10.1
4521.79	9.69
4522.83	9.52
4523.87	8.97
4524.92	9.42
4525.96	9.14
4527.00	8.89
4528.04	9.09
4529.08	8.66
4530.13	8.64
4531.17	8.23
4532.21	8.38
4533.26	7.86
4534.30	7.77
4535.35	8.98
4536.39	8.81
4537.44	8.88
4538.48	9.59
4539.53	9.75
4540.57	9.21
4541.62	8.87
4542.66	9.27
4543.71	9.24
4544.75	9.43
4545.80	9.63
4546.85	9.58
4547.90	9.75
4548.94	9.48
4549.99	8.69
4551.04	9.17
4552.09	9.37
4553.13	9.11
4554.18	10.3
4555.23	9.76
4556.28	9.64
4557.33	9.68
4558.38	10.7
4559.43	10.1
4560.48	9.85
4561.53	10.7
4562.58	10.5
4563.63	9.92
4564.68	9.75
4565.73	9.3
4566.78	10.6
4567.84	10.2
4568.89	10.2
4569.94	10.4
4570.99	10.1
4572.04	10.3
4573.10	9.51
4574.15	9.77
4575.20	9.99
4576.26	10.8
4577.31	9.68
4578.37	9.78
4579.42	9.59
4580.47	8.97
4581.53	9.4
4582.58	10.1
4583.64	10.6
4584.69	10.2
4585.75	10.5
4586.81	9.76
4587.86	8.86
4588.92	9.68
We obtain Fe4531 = 3.7 A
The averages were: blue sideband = 10.2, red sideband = 10.1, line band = 9.3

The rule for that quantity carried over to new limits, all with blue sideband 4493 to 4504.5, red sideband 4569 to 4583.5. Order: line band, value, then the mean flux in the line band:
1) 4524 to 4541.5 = 1.7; 8.83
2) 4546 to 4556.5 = 0.4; 9.48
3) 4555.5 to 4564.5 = -0.2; 10.1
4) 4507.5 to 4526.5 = -0.3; 9.83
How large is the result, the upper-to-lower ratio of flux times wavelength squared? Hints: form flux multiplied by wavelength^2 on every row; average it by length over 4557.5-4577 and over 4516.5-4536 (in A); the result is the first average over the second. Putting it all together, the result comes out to 1.14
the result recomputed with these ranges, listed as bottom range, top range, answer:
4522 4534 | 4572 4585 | 1.15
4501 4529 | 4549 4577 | 1.04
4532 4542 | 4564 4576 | 1.15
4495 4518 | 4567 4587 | 1.03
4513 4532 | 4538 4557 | 1.02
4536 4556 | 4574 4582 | 1.05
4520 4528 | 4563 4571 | 1.09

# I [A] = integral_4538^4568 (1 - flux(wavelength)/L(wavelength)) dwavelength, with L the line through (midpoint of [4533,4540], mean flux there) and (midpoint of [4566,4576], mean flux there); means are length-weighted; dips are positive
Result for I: -0.8 A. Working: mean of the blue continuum 8.83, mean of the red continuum 10.1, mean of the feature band 9.69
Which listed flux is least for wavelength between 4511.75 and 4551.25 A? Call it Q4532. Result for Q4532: 7.77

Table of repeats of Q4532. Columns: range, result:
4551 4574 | 9.11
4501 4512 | 9.33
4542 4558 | 8.69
